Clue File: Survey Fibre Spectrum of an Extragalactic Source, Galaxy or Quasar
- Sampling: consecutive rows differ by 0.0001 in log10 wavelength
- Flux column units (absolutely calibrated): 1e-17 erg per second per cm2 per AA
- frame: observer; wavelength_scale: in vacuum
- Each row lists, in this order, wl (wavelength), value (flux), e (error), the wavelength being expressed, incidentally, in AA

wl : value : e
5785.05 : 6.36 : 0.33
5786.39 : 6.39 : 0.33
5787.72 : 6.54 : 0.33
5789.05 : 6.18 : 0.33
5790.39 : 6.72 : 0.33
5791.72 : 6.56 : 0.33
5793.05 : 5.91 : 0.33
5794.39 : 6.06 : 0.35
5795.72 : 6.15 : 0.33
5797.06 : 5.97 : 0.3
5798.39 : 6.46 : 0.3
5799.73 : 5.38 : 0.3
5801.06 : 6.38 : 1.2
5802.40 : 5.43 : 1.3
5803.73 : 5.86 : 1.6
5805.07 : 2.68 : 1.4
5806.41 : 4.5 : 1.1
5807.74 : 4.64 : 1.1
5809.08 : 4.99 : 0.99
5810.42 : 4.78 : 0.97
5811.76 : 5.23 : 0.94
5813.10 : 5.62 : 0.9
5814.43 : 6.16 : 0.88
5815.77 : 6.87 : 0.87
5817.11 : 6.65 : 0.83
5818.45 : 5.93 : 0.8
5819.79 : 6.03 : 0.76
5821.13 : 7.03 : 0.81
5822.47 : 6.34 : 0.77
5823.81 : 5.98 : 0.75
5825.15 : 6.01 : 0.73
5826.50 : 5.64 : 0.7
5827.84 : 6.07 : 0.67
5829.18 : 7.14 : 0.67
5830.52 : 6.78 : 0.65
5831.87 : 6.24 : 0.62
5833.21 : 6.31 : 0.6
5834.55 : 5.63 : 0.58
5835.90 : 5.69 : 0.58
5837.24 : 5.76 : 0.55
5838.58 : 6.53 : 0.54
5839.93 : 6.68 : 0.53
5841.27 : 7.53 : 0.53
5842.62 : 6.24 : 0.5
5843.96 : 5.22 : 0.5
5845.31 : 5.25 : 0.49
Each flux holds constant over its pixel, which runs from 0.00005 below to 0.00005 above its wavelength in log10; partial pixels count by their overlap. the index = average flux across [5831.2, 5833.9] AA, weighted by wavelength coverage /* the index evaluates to 6.28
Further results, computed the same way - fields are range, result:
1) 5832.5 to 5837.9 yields 5.85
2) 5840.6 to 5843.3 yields 6.88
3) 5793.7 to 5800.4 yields 6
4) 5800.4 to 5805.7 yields 5.1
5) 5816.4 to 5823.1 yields 6.4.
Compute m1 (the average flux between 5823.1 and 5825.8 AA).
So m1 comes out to 6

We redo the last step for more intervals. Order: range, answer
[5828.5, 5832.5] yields 6.72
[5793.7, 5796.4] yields 6.09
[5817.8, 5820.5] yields 6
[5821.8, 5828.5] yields 6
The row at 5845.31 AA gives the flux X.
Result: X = 5.25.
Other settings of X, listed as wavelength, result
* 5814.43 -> 6.16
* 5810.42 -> 4.78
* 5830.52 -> 6.78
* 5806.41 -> 4.5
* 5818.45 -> 5.93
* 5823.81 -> 5.98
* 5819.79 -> 6.03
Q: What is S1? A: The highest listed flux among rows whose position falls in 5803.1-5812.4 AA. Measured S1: 5.86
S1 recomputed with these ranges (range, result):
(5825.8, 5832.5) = 7.14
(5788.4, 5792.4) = 6.72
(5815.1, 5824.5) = 7.03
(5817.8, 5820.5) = 6.03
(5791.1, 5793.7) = 6.56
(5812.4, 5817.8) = 6.87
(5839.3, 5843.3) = 7.53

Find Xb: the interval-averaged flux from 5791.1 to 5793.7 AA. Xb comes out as 6.24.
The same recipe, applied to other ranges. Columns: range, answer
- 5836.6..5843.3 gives 6.55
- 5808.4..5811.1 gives 4.87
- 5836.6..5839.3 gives 6.16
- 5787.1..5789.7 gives 6.36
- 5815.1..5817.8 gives 6.75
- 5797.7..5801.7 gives 6.08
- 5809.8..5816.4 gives 5.74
